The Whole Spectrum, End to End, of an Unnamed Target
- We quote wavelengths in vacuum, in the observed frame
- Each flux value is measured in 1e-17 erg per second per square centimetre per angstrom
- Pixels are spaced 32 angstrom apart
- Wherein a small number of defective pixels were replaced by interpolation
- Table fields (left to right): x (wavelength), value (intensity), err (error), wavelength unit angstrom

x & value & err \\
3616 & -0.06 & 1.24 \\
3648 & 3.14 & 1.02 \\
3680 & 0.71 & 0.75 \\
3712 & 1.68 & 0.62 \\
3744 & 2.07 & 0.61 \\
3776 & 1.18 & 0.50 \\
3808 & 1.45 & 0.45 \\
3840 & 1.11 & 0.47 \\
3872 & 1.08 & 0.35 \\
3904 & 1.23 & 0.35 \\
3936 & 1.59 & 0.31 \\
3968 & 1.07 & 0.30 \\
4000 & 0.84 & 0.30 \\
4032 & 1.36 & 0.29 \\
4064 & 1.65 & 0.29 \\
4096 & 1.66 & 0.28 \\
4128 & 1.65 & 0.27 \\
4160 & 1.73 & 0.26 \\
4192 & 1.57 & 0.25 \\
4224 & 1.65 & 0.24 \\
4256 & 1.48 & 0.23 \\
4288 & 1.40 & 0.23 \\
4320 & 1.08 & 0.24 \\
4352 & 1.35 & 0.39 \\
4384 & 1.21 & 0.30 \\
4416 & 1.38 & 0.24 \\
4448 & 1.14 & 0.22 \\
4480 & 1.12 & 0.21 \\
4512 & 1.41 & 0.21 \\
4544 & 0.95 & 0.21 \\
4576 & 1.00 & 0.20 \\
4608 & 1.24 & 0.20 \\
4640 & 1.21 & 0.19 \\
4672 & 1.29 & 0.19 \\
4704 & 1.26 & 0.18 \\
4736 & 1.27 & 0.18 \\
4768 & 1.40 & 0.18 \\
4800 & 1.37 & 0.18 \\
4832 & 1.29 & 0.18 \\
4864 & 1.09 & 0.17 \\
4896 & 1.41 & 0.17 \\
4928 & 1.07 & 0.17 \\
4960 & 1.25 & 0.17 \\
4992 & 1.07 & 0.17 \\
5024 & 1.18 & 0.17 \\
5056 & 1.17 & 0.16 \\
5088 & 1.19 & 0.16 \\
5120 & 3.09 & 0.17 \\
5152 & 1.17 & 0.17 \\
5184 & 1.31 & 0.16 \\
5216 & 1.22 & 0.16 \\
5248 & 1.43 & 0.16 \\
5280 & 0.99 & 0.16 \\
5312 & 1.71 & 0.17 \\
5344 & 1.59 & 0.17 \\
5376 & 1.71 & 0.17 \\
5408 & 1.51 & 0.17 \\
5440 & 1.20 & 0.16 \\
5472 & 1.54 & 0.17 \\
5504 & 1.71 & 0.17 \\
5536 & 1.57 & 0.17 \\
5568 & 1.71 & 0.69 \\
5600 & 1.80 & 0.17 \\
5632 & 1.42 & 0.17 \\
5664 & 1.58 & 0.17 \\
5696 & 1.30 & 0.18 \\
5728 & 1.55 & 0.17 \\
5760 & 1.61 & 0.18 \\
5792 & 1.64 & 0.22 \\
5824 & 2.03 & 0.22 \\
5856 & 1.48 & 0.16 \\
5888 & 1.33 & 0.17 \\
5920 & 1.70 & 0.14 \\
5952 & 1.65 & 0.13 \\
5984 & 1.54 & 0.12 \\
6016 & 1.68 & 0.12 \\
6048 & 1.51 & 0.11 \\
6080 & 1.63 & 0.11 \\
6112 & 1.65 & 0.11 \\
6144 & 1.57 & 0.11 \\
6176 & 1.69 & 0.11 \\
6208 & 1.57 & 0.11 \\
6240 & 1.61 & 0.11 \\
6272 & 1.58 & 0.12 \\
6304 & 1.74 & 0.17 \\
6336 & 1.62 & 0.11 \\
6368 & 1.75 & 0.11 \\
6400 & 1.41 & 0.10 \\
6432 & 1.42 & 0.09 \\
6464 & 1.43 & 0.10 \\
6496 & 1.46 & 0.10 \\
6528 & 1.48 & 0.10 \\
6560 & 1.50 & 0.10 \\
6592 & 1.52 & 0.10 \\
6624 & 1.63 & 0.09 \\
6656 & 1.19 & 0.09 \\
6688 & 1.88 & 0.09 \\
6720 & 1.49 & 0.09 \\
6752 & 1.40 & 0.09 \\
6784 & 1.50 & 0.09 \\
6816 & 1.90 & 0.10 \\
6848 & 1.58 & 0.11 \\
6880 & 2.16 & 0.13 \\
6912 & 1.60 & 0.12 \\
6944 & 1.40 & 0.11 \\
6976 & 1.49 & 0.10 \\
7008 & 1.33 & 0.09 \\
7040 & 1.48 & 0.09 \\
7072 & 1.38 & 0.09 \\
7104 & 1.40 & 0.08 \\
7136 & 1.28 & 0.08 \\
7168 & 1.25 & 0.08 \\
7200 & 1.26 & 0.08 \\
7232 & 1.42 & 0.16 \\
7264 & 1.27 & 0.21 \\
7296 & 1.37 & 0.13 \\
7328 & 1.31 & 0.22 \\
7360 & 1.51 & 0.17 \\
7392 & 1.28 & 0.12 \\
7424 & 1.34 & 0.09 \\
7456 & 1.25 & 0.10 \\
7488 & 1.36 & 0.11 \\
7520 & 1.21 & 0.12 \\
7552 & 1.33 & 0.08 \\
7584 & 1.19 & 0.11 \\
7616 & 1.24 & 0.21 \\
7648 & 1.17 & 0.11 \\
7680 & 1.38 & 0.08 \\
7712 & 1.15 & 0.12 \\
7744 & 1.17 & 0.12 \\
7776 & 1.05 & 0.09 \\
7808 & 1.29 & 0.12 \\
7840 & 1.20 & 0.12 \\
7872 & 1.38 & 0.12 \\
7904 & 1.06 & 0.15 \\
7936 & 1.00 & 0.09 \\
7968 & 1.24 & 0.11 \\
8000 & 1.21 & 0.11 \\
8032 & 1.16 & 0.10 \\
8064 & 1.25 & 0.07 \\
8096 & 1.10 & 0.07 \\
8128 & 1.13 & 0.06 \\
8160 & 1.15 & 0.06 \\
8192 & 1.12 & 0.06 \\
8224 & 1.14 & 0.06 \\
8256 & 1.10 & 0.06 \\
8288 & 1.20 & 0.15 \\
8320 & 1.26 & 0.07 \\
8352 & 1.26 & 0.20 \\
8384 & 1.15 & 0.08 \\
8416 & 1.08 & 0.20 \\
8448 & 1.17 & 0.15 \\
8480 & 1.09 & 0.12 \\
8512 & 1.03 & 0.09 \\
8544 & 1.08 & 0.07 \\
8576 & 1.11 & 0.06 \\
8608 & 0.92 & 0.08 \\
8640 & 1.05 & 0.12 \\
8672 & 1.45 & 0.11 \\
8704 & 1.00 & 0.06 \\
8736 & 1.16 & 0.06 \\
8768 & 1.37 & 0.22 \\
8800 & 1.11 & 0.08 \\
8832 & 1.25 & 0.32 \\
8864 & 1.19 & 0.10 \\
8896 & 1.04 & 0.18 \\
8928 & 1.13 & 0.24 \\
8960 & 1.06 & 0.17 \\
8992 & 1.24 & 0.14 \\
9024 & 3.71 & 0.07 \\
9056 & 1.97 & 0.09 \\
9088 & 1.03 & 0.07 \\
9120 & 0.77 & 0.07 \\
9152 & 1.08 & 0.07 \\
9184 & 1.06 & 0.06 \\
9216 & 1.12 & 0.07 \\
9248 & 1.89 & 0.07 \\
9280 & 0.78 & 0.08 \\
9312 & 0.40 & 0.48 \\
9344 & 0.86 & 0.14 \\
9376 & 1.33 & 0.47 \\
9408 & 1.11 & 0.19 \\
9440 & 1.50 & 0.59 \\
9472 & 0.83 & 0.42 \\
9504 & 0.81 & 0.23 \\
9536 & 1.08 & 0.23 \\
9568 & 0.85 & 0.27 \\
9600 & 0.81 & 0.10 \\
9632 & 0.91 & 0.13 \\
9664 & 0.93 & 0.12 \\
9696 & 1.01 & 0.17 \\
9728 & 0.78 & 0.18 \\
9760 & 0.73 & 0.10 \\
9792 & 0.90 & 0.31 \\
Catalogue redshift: 0.37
